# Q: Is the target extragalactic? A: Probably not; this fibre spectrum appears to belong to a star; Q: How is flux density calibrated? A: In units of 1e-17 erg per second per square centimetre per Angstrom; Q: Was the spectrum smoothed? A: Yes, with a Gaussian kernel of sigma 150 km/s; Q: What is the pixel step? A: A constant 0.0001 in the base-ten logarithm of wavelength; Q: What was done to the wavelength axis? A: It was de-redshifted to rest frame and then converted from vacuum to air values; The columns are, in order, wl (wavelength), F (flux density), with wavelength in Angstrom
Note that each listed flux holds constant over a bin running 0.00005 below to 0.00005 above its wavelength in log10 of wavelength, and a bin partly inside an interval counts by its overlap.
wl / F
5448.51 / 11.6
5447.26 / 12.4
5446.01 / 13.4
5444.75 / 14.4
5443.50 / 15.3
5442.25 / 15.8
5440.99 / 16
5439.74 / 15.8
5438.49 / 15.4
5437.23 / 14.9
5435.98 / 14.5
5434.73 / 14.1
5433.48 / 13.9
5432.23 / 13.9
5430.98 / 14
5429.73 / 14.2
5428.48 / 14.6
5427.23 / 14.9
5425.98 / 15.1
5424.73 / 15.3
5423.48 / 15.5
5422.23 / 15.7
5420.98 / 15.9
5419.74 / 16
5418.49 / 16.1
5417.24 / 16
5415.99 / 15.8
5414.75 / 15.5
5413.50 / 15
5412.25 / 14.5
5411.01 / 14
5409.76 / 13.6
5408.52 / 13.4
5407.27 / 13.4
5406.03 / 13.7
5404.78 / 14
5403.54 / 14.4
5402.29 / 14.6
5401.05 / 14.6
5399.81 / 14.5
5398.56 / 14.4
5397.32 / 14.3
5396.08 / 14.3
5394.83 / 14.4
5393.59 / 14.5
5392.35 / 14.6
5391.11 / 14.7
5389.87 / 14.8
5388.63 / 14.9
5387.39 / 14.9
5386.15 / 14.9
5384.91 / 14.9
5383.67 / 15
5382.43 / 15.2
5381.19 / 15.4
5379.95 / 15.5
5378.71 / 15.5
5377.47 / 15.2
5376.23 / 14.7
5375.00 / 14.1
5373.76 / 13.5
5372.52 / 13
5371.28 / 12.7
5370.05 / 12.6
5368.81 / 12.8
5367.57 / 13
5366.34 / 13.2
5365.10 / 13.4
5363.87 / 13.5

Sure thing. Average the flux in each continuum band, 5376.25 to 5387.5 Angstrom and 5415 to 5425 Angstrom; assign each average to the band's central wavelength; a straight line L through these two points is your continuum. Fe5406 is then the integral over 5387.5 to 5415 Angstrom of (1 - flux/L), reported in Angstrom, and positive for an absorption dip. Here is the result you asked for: 2.0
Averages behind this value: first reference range 15.1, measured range 14.4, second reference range 15.8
